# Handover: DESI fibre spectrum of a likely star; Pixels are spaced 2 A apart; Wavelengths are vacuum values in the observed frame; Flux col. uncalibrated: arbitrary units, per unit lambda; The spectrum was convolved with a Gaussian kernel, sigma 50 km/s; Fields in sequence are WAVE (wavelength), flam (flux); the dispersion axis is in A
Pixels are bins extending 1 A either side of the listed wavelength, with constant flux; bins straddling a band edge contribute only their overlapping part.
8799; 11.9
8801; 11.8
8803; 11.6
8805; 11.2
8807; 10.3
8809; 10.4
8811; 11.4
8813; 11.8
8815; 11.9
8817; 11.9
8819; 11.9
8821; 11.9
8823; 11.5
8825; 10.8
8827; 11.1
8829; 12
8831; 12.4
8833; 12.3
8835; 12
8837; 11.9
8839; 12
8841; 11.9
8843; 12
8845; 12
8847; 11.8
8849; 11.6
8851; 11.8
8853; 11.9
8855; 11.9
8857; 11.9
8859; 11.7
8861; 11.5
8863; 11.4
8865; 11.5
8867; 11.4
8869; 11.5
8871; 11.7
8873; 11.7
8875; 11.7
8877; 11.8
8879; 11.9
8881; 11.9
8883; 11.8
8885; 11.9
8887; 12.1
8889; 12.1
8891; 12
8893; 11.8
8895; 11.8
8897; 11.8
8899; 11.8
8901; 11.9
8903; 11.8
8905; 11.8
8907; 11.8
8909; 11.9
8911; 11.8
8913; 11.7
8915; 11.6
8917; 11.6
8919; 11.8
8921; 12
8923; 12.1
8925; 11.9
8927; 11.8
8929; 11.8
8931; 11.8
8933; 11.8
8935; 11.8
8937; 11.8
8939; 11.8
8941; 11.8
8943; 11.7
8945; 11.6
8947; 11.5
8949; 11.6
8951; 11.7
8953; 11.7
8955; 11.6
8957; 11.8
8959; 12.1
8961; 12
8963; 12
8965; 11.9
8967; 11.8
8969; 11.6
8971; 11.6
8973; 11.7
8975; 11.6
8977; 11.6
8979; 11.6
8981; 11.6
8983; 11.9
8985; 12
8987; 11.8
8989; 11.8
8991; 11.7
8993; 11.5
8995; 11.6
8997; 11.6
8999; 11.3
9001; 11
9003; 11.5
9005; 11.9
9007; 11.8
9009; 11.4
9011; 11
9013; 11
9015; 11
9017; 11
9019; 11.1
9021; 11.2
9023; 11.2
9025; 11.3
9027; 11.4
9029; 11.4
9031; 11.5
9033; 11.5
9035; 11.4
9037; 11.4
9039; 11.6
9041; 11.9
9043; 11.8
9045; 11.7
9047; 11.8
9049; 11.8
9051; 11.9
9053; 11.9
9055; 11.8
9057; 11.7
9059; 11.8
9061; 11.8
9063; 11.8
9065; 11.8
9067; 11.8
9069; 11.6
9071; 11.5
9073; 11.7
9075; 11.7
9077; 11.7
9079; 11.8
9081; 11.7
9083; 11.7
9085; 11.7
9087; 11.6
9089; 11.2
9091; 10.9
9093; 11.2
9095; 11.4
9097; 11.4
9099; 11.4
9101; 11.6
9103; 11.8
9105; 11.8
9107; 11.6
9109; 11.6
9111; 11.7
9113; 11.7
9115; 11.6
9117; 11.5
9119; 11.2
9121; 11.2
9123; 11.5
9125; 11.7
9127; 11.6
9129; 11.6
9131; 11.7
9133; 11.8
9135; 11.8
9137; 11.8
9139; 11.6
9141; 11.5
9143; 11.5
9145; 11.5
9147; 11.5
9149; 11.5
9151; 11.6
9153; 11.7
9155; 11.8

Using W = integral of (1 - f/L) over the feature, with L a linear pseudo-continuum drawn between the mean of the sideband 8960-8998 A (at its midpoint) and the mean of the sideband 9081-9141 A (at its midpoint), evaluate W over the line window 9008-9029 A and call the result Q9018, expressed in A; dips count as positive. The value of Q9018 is 0.9 A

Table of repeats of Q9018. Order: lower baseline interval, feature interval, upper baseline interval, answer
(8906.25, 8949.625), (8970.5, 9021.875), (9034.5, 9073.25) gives 1.1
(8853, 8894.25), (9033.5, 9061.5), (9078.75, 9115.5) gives -0.3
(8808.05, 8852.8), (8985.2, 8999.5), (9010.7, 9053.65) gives -0.2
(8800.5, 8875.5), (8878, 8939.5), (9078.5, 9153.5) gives -1.1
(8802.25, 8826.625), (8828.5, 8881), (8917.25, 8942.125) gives -1.3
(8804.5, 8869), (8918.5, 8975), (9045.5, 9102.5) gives -0.7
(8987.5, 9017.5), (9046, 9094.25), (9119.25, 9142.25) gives -0.6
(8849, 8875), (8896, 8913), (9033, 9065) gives -0.2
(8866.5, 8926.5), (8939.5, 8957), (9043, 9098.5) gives 0.2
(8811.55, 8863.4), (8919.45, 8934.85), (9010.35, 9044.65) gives -0.4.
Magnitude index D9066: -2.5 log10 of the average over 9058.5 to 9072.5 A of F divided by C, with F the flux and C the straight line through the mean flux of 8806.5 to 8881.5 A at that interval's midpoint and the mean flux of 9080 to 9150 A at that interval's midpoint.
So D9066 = -0.01 mag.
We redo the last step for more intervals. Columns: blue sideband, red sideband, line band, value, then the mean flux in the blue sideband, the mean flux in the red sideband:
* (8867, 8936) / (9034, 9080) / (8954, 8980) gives 0.002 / 11.8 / 11.7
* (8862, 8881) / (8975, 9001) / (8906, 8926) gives -0.017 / 11.6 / 11.6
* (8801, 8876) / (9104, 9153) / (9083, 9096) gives 0.022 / 11.7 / 11.6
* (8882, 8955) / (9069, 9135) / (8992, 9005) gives 0.023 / 11.8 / 11.6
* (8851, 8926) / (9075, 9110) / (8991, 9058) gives 0.013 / 11.8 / 11.5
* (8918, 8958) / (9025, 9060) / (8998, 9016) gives 0.035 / 11.8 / 11.7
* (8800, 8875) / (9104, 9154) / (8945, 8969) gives -0.013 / 11.7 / 11.6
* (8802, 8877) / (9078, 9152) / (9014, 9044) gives 0.019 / 11.7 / 11.6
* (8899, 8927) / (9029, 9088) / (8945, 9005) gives 0.008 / 11.8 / 11.7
